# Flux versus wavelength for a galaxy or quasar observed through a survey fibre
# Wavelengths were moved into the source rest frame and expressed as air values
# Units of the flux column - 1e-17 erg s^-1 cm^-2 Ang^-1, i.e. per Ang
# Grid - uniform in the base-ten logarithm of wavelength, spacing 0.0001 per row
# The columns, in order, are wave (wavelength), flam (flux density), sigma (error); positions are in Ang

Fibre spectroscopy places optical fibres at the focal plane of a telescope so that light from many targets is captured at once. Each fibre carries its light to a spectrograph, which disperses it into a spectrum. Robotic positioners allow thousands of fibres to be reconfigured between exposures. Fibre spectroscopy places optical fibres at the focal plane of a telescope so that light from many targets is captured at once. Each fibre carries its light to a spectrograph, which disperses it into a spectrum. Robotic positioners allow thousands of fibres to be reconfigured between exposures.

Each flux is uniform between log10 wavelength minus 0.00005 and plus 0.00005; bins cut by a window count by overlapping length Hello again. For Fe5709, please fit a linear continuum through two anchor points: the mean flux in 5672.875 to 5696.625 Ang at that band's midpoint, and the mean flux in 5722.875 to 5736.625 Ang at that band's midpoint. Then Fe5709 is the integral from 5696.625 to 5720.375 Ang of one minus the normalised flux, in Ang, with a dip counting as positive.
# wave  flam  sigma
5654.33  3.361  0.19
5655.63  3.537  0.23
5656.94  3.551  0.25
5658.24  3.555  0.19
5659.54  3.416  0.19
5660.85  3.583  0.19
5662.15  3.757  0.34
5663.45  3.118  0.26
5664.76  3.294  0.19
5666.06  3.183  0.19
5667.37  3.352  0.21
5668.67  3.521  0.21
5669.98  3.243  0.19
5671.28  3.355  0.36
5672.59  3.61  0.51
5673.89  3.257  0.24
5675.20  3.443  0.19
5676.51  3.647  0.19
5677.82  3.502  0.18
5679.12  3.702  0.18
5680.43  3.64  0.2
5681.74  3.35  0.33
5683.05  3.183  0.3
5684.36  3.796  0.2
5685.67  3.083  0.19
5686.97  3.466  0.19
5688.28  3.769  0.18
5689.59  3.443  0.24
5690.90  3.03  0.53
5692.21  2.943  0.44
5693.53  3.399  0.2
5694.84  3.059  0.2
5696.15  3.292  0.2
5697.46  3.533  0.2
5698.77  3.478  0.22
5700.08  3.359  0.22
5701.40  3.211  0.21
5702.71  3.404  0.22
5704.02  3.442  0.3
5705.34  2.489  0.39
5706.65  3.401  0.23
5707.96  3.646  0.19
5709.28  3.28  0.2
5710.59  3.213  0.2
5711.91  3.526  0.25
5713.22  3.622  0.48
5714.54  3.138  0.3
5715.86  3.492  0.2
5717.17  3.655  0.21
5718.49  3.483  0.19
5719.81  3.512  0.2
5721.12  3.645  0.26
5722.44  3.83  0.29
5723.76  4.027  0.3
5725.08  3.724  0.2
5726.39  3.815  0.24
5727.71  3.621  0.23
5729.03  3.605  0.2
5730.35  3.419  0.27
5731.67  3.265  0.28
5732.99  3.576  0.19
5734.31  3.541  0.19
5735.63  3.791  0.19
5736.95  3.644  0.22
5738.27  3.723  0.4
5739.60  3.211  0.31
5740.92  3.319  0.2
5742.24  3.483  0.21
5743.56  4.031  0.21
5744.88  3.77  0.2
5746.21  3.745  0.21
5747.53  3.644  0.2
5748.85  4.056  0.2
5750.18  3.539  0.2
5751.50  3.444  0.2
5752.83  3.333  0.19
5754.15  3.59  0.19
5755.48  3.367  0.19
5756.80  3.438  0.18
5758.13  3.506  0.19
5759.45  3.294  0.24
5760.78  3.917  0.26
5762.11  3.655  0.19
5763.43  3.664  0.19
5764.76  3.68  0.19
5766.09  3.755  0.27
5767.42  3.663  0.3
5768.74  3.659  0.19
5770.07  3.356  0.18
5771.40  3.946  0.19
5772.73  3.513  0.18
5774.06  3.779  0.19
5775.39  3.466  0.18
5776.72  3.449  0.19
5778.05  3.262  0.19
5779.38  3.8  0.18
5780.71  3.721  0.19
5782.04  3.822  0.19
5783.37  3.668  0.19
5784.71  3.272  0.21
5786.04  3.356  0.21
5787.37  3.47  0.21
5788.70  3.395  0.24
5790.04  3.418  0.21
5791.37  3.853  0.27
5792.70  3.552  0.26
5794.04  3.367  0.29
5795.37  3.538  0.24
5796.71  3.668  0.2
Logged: 1.0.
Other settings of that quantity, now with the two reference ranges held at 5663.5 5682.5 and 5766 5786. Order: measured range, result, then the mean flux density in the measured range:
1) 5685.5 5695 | 0.4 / 3.3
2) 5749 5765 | 0.1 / 3.55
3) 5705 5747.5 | -0.4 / 3.55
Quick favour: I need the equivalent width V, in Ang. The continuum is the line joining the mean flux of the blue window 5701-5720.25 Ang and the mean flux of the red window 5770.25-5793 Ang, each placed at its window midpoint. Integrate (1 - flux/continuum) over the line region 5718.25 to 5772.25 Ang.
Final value -2.4 Ang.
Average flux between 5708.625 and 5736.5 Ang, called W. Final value 3.56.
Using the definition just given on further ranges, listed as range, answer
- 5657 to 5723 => 3.41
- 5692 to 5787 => 3.53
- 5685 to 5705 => 3.31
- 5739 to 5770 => 3.6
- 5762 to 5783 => 3.64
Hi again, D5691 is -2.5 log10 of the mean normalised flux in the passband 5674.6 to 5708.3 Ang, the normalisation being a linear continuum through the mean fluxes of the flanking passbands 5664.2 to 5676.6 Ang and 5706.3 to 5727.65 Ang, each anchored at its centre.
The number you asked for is 0.03 mag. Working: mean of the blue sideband 3.38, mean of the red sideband 3.57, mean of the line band 3.37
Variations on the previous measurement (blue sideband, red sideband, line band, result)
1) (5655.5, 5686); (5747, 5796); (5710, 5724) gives -0.012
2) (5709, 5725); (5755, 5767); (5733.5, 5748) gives -0.017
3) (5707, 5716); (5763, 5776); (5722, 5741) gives -0.037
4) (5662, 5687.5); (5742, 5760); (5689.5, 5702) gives 0.065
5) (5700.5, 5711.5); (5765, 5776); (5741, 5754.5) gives -0.043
